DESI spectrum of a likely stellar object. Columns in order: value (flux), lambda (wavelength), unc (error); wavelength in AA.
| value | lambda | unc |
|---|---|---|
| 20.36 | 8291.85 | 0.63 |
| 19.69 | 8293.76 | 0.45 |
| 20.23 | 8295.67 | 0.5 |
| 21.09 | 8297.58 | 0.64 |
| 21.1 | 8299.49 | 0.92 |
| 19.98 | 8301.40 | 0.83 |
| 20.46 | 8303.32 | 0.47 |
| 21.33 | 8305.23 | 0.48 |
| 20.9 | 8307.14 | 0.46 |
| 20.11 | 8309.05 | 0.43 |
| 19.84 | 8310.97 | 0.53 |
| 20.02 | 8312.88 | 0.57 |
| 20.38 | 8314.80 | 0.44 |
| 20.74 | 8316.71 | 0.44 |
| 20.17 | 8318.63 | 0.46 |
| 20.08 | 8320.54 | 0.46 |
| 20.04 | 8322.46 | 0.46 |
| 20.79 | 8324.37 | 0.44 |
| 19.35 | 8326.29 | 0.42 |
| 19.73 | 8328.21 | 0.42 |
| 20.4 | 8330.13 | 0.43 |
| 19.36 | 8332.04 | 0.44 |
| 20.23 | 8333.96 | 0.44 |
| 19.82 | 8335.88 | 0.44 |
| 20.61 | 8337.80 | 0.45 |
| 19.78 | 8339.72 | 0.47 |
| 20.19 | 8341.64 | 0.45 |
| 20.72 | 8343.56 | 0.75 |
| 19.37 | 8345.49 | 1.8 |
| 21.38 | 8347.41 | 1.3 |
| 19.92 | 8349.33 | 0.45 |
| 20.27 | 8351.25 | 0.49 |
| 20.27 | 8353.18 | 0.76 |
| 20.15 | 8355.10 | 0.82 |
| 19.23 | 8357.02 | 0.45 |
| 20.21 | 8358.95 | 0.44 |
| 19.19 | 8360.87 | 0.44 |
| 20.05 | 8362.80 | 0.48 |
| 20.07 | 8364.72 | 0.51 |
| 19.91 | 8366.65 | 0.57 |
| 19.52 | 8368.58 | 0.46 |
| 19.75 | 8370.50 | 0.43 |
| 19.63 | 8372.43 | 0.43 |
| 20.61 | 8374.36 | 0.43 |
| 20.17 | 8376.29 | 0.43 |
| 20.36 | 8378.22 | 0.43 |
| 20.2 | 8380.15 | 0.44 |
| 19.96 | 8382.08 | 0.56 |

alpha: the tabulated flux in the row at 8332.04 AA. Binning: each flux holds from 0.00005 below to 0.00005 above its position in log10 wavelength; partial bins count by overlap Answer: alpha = 19.36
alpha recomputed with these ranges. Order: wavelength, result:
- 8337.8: 20.61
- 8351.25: 20.27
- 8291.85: 20.36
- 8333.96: 20.23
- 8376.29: 20.17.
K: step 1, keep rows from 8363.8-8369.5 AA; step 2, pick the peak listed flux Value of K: 20.07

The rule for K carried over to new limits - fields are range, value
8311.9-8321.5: 20.74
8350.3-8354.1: 20.27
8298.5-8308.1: 21.33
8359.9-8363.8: 20.05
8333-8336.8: 20.23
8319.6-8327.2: 20.79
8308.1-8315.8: 20.38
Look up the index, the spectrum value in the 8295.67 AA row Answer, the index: 20.23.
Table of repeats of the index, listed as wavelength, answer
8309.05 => 20.11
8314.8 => 20.38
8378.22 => 20.36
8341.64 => 20.19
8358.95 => 20.21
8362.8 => 20.05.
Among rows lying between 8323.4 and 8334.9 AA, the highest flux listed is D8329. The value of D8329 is 20.79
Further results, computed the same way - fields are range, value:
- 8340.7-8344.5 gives 20.72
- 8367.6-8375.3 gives 20.61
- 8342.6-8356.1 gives 21.38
